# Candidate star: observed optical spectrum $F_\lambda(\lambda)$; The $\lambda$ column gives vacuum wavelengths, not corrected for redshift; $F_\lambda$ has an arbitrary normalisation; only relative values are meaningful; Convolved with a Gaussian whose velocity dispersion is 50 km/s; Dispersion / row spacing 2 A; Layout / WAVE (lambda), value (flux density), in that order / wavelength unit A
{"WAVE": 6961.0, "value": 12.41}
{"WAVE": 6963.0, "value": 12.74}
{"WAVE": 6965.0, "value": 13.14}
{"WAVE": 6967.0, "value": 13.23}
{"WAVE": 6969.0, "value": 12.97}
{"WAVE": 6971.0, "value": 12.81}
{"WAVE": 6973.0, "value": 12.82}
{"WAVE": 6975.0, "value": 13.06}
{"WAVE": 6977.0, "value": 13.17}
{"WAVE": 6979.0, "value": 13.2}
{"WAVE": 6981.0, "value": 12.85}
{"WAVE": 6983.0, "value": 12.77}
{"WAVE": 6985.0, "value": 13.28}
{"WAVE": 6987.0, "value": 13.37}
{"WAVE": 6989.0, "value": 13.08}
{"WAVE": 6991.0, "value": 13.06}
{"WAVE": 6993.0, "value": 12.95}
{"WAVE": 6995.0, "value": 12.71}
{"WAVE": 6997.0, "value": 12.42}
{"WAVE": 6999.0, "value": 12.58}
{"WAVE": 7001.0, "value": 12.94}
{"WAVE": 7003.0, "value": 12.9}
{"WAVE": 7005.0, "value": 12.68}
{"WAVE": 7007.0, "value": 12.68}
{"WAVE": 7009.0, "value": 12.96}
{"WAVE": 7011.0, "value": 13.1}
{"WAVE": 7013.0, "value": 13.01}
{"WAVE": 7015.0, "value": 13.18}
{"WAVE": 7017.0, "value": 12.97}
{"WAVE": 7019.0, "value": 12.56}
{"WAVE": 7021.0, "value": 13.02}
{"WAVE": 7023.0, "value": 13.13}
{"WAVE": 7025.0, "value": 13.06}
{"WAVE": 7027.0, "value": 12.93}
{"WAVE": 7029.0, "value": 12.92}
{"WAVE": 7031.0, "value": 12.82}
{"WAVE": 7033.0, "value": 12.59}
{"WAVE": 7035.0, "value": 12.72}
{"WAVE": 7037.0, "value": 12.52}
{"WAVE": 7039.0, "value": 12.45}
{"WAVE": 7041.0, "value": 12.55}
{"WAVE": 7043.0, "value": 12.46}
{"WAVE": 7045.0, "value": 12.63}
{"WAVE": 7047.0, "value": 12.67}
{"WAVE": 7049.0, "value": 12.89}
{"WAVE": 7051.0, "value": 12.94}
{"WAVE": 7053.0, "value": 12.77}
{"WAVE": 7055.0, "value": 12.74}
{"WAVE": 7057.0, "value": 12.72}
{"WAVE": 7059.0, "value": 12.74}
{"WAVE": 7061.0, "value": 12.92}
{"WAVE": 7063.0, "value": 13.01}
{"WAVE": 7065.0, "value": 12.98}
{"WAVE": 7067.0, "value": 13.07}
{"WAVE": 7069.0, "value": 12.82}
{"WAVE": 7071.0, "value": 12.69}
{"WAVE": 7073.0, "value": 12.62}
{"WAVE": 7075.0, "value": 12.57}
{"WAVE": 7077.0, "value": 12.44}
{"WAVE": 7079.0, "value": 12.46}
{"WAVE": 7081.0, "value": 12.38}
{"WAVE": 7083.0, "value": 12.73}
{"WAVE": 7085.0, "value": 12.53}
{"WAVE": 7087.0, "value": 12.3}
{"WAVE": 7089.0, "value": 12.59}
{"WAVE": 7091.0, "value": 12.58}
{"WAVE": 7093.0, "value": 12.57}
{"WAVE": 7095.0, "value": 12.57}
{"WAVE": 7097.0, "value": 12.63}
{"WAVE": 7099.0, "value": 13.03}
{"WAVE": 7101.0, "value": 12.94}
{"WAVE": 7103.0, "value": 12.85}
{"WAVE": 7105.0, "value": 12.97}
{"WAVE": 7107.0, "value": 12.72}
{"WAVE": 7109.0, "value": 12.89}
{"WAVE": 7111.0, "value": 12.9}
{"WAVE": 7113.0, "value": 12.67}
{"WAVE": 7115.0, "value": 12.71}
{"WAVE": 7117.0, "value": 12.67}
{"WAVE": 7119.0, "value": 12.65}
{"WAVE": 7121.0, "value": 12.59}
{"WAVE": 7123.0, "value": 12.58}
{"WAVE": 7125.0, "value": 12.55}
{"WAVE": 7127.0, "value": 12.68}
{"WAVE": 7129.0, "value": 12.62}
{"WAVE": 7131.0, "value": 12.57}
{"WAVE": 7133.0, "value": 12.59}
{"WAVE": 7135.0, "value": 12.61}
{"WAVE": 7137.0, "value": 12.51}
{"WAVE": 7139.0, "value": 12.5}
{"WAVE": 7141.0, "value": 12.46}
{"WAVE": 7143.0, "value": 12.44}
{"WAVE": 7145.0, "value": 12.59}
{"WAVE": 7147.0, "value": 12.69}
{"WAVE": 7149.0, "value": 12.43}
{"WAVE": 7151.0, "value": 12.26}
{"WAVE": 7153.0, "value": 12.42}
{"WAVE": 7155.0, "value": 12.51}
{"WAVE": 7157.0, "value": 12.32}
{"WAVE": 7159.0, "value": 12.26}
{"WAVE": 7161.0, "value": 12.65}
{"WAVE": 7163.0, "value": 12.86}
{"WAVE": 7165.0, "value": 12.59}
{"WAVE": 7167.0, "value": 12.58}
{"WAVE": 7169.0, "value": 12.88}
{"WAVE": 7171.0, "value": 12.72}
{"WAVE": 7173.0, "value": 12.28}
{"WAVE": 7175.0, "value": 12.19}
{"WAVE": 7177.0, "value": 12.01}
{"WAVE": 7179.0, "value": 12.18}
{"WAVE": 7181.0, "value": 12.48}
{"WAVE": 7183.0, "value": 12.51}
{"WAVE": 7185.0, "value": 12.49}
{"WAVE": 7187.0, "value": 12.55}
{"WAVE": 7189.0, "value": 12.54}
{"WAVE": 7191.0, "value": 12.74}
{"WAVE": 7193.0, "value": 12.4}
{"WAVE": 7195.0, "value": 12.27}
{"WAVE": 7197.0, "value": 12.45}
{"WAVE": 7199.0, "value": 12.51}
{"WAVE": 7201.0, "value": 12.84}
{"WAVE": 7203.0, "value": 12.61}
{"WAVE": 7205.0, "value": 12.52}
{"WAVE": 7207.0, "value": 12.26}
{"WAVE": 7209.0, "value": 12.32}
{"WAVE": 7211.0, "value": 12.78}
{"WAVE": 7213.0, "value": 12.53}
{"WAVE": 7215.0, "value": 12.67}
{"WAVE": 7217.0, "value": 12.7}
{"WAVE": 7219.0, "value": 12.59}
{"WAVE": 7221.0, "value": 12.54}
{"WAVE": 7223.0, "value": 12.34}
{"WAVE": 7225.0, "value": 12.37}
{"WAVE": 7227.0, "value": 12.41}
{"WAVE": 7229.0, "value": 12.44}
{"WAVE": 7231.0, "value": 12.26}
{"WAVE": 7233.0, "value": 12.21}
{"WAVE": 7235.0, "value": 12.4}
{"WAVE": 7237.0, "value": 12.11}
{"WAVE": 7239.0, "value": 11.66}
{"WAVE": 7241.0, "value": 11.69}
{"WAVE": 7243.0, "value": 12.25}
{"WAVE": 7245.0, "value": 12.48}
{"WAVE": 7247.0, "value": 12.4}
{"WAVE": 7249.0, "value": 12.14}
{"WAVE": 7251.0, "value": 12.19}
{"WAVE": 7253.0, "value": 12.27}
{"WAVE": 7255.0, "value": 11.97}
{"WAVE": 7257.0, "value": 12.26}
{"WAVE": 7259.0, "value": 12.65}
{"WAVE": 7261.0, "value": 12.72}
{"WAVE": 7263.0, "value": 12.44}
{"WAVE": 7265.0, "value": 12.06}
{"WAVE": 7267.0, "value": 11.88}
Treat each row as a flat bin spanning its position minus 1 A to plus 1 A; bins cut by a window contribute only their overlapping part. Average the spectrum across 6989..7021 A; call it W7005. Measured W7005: 12.9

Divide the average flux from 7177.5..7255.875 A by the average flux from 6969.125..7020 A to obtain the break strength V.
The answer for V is 1.0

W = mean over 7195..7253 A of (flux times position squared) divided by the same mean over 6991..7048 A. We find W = 1.0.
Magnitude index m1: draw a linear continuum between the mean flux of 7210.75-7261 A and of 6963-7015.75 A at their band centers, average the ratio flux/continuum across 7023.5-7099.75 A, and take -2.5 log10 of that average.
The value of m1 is 0.01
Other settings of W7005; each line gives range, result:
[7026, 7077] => 12.7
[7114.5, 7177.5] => 12.5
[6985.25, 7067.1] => 12.8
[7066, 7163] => 12.6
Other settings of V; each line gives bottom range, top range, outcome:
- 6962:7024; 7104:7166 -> 0.97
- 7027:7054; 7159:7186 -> 0.98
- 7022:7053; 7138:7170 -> 0.98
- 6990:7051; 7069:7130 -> 0.99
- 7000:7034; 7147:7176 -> 0.97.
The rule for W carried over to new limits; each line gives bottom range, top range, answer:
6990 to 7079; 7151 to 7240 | 1.02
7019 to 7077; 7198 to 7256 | 1.02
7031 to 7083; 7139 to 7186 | 1.01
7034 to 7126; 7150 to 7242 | 1.01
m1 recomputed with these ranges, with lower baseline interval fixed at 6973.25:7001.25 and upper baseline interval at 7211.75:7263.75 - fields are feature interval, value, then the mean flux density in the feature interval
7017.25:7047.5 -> 0.01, 12.7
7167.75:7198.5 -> 0.00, 12.4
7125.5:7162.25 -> 0.01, 12.5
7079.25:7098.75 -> 0.01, 12.6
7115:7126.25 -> 0.00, 12.6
